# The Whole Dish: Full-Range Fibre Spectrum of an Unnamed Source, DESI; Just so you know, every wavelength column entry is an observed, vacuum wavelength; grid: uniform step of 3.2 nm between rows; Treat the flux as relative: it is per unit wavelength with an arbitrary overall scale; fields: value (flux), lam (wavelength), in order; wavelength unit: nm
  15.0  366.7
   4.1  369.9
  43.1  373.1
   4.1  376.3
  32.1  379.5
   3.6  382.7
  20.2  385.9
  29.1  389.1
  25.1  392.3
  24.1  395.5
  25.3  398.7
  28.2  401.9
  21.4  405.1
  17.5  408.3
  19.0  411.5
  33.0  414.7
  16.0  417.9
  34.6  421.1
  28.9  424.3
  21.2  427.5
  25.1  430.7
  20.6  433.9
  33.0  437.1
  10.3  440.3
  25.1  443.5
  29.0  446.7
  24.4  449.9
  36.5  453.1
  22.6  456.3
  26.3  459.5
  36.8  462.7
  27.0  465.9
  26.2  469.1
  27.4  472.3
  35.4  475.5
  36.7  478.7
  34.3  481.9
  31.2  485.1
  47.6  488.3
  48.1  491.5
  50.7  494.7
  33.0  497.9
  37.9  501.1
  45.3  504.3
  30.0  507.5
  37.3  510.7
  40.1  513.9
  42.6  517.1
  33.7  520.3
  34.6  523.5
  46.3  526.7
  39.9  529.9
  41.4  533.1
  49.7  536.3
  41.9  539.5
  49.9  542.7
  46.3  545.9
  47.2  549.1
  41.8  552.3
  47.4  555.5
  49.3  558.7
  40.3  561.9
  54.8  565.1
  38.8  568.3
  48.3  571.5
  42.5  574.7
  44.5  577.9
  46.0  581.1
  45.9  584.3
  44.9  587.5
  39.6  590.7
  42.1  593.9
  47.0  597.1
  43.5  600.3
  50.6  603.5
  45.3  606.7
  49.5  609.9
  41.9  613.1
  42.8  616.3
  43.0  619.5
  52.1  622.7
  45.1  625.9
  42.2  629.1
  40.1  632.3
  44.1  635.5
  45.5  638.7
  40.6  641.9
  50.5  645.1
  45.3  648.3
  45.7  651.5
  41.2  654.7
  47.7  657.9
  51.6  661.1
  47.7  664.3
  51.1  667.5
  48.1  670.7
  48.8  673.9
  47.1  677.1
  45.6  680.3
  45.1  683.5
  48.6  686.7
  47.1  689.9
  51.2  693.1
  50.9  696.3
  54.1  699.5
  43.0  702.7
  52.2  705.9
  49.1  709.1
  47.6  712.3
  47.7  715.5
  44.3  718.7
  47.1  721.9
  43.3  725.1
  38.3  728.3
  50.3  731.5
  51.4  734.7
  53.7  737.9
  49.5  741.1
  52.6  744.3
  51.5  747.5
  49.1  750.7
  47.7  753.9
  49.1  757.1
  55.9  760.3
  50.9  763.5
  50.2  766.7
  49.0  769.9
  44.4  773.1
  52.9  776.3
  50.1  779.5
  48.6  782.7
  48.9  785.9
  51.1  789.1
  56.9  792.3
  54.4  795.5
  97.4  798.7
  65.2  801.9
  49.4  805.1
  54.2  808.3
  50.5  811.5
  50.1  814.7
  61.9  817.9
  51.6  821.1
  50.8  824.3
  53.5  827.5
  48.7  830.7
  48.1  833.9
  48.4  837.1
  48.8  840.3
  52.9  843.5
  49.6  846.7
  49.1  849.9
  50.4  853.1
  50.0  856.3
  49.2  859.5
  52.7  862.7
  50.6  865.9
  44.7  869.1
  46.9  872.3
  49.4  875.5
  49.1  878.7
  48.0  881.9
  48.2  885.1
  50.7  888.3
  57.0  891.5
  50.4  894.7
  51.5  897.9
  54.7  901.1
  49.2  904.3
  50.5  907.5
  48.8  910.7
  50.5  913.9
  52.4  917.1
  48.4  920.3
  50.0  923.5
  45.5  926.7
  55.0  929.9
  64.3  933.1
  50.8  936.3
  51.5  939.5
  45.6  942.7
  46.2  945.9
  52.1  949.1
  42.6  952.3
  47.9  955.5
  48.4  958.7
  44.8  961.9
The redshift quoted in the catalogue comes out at 0.217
